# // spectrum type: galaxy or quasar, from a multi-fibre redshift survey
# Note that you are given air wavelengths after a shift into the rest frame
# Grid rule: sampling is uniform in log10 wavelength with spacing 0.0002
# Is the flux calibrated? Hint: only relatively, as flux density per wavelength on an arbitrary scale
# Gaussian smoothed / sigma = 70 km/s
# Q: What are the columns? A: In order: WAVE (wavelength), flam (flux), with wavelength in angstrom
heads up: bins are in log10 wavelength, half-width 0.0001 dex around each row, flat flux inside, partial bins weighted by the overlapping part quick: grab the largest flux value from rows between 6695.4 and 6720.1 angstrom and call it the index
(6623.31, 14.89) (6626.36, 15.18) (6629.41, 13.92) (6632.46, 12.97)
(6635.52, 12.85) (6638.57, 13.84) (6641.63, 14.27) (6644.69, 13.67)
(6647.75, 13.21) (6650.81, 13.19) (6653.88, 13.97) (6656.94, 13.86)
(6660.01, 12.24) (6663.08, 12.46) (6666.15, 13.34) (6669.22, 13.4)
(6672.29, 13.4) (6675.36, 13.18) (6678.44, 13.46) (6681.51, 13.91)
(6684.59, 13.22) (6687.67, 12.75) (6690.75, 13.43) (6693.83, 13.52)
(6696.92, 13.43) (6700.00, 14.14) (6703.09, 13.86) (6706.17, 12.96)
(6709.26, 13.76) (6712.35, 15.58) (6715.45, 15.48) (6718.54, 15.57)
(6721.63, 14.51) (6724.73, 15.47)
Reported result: 15.58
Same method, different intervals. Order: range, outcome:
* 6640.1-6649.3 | 14.27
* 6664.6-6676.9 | 13.4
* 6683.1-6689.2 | 13.22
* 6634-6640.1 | 13.84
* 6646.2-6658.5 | 13.97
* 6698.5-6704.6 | 14.14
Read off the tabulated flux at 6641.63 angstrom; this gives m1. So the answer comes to 14.27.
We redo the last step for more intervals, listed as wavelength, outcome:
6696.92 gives 13.43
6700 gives 14.14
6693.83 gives 13.52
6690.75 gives 13.43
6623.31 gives 14.89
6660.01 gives 12.24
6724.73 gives 15.47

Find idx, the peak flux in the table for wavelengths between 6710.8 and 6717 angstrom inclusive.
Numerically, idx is 15.58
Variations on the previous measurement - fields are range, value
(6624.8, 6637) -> 15.18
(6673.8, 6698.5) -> 13.91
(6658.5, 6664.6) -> 12.46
